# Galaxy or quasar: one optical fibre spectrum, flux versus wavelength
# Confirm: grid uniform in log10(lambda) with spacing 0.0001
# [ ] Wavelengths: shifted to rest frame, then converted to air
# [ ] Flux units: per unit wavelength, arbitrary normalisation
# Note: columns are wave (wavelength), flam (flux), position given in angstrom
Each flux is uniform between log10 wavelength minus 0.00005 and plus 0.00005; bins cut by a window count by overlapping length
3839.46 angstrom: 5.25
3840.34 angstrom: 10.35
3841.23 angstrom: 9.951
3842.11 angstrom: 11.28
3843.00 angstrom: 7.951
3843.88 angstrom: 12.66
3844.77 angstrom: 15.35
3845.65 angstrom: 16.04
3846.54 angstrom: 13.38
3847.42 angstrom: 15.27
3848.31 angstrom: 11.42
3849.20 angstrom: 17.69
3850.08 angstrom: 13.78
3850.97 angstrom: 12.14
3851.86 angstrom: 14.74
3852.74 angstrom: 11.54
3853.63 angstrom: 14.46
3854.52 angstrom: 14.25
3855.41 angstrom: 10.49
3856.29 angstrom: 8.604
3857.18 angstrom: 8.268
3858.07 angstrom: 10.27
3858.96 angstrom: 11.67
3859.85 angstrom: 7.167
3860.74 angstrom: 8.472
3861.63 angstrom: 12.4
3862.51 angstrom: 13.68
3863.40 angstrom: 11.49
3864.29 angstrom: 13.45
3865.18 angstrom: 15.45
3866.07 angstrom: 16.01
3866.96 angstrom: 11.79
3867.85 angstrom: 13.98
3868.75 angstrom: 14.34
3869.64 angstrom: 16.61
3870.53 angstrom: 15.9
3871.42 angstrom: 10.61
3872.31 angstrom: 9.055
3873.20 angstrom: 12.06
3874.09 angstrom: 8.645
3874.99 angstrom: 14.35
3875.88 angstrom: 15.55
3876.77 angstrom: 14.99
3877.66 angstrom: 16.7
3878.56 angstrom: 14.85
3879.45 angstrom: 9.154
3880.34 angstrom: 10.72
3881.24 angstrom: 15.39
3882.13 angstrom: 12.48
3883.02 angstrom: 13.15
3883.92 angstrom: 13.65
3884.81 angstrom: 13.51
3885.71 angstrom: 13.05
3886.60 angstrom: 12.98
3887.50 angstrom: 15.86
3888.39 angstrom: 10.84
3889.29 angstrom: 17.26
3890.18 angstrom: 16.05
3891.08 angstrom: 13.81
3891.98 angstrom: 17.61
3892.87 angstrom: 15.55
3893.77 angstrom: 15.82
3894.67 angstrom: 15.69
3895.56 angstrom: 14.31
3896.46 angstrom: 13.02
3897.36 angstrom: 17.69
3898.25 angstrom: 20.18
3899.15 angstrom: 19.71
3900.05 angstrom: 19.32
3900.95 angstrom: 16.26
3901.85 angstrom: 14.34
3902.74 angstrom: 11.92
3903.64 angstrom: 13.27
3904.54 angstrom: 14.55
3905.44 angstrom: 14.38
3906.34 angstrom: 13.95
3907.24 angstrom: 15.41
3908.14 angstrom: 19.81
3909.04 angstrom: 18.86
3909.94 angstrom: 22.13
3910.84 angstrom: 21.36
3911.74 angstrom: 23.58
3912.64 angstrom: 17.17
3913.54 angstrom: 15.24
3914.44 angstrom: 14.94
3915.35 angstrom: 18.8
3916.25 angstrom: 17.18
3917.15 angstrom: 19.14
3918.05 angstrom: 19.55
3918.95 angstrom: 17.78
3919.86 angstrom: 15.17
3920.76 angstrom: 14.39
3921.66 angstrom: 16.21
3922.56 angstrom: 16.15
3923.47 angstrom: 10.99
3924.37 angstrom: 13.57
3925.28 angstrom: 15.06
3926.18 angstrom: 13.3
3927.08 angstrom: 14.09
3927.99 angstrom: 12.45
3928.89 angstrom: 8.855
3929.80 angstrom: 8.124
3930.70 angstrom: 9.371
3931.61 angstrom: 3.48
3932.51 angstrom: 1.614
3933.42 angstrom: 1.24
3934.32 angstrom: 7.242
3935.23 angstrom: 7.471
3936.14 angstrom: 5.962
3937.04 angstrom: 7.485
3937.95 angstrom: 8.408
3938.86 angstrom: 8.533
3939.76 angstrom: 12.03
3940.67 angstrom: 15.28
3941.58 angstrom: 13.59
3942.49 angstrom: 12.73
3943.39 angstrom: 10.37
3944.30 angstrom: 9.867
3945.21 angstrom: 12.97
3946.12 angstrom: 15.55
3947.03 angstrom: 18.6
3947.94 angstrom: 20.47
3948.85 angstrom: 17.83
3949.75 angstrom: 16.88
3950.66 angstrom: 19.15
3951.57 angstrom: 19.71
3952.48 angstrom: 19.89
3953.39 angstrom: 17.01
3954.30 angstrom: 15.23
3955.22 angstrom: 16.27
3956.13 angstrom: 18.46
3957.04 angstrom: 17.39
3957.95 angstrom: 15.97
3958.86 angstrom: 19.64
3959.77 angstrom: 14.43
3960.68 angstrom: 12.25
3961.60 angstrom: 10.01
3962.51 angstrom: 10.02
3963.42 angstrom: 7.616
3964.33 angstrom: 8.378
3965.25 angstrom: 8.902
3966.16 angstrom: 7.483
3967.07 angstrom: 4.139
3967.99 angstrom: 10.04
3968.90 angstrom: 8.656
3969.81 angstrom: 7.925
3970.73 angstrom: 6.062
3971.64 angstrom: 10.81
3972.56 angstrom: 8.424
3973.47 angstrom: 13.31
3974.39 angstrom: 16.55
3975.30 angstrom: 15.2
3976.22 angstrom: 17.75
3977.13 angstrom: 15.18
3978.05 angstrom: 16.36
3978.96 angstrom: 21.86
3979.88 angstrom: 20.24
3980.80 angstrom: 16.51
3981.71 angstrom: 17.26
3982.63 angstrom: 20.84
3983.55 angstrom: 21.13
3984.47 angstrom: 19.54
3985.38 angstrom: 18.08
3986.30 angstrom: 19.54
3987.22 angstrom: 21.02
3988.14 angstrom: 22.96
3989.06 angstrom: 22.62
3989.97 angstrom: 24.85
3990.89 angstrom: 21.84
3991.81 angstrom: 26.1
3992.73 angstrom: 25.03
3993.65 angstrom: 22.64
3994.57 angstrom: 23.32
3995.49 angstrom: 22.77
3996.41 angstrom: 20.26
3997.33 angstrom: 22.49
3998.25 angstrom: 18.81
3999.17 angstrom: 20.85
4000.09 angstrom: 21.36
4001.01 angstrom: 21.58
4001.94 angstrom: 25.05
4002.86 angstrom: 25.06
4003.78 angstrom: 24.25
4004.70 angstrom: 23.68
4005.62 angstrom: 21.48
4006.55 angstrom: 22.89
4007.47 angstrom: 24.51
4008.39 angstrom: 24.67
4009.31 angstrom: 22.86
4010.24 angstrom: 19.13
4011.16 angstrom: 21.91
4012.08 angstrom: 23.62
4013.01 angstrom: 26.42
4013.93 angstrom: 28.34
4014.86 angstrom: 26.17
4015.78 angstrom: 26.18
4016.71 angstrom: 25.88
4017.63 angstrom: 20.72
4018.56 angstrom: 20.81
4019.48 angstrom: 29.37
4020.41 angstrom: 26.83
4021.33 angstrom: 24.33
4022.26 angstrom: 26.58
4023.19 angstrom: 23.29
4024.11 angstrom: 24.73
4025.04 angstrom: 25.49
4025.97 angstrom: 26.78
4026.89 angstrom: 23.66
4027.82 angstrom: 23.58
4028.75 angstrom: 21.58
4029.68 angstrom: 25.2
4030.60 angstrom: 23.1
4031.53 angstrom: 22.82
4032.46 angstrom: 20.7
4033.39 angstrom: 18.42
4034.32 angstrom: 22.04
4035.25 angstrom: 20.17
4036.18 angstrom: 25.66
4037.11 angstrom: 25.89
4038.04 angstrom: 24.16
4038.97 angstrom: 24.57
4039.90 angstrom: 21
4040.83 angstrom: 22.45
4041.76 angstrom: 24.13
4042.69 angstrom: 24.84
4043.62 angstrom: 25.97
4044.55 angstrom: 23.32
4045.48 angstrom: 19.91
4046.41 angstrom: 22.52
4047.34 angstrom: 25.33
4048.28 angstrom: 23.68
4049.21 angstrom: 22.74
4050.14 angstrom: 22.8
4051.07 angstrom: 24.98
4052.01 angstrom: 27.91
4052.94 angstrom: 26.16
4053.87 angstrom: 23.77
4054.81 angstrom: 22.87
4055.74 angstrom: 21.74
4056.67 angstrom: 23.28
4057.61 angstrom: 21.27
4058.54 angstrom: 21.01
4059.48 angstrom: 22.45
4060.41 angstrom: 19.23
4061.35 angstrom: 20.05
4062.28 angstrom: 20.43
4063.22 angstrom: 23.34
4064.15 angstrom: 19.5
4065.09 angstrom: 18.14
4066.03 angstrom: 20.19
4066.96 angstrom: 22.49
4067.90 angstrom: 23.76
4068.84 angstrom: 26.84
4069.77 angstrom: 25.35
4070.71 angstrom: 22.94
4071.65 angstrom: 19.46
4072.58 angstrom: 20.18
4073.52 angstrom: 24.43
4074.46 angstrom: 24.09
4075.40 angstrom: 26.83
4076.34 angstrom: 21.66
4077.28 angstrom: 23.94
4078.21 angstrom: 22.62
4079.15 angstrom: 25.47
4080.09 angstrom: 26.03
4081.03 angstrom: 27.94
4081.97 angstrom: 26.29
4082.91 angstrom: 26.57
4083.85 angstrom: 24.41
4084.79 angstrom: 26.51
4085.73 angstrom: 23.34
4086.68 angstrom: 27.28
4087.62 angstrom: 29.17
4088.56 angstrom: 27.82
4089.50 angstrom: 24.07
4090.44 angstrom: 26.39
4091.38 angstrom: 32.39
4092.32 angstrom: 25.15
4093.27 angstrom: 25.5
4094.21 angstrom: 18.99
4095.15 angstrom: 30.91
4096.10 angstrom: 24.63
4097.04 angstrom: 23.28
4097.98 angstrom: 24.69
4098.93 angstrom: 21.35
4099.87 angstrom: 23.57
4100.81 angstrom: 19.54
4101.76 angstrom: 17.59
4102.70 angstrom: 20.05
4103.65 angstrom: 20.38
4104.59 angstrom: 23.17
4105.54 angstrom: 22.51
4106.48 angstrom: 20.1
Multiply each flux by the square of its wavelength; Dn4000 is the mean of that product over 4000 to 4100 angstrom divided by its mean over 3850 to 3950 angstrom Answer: 1.9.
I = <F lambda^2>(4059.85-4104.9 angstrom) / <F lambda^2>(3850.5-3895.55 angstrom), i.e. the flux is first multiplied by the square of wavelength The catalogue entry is 2.0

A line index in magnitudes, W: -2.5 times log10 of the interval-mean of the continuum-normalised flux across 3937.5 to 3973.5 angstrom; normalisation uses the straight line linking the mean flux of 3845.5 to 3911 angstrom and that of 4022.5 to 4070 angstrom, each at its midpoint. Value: 0.360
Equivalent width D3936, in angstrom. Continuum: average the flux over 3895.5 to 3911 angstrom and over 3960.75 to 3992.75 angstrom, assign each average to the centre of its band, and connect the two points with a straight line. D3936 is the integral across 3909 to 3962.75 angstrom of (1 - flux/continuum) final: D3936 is 6.7 angstrom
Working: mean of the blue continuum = 16.7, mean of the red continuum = 15.3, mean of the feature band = 14.1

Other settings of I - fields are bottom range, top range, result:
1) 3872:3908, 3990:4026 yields 1.74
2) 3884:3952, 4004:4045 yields 1.76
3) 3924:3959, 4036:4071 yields 1.90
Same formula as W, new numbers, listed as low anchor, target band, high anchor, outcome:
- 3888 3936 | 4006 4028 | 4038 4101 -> -0.182 mag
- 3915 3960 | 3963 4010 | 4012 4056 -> 0.055 mag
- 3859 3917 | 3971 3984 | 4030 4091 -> 0.182 mag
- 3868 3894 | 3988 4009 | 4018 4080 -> -0.130 mag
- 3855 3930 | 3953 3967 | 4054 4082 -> 0.329 mag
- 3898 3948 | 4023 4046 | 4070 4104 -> -0.117 mag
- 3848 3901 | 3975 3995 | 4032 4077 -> -0.065 mag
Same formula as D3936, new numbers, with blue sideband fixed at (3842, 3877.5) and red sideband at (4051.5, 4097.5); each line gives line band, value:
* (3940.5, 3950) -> 1.3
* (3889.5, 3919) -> -3.6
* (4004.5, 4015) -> -1.6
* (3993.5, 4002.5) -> -0.9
